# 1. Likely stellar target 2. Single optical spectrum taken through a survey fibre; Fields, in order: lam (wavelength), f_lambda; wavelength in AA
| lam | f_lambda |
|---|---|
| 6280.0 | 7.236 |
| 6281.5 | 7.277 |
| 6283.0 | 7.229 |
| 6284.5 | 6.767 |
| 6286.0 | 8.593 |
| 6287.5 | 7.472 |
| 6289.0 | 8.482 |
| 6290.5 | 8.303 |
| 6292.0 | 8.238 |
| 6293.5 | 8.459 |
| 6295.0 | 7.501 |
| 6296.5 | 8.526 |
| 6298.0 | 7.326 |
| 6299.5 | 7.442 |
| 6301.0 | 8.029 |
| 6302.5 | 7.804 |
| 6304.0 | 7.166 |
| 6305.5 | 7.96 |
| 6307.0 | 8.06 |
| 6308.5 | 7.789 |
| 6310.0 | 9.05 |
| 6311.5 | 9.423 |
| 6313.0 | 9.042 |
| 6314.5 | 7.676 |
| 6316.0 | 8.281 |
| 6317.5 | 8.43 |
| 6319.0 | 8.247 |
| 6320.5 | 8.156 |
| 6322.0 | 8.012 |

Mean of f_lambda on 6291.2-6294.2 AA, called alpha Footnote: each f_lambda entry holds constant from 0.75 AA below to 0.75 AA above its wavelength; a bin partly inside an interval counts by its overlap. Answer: 8.35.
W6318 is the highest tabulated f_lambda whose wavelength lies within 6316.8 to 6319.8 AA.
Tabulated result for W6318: 8.43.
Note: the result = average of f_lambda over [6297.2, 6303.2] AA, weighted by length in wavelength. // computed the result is 7.66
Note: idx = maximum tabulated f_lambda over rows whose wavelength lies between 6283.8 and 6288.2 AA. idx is 8.593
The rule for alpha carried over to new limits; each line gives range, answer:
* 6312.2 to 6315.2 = 8.39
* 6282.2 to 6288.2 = 7.51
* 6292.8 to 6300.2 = 7.85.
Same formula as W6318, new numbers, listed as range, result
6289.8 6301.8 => 8.526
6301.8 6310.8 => 9.05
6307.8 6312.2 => 9.423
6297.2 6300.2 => 7.442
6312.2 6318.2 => 9.042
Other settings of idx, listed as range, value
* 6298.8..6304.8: 8.029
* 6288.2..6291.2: 8.482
